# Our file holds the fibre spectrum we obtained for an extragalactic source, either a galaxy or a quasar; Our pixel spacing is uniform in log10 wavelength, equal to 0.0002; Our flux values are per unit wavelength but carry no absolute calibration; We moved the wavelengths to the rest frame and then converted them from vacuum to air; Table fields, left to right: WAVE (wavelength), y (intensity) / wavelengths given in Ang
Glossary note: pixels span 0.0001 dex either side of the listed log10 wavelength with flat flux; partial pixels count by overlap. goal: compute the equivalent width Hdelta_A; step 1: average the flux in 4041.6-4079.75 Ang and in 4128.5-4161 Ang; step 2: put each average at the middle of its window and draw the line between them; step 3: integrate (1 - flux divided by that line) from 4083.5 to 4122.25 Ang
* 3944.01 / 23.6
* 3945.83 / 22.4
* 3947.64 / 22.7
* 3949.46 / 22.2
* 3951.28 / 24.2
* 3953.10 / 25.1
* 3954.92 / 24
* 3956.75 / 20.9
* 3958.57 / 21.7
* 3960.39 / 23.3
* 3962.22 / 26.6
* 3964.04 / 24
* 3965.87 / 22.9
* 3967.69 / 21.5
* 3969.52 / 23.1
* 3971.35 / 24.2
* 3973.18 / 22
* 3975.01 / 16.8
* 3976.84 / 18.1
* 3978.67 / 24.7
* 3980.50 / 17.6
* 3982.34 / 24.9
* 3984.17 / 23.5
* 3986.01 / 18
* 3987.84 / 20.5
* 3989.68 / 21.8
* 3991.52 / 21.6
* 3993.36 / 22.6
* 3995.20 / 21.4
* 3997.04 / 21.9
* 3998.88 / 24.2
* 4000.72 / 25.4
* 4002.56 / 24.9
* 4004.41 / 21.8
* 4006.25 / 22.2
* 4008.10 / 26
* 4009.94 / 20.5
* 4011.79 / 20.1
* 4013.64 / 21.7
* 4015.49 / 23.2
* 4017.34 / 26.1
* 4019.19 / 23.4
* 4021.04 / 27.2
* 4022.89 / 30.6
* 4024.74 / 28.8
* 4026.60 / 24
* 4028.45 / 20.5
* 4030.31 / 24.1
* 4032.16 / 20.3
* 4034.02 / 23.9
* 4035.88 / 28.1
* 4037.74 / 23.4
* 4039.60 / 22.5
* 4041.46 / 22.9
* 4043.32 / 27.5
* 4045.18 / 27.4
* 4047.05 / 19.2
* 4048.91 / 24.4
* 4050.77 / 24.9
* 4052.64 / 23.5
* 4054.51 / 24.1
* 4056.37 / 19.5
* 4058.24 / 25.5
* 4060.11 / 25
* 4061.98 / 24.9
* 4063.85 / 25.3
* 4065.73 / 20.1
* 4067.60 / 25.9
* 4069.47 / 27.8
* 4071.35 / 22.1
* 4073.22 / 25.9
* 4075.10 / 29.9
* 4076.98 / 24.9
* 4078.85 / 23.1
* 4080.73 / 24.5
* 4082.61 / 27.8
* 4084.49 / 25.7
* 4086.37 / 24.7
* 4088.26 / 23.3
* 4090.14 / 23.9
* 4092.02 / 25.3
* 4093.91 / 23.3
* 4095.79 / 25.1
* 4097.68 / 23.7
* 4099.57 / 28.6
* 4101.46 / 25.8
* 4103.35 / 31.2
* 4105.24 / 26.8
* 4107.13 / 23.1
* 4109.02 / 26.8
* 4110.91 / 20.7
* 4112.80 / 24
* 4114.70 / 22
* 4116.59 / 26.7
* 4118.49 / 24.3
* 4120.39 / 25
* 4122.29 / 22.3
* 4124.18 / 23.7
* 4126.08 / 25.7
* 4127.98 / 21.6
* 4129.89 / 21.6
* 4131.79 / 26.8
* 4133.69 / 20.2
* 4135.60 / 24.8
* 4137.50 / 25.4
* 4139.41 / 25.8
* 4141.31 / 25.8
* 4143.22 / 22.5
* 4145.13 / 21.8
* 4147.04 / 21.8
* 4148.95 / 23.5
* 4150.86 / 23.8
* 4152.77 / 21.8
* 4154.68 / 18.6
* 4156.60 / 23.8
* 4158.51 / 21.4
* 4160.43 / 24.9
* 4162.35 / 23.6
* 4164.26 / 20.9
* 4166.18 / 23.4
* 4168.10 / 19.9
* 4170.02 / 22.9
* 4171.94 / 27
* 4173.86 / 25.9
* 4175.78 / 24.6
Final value -1.8 Ang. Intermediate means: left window 24.5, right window 23.1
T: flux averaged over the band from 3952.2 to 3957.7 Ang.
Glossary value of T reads 23.3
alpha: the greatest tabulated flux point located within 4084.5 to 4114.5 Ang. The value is 31.2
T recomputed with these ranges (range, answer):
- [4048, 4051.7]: 24.7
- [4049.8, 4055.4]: 24.2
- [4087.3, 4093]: 24.1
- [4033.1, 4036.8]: 26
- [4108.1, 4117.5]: 24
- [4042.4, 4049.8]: 24.6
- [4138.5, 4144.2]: 24.7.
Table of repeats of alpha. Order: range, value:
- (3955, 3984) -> 26.6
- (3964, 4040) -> 30.6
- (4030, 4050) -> 28.1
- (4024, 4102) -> 29.9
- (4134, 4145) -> 25.8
